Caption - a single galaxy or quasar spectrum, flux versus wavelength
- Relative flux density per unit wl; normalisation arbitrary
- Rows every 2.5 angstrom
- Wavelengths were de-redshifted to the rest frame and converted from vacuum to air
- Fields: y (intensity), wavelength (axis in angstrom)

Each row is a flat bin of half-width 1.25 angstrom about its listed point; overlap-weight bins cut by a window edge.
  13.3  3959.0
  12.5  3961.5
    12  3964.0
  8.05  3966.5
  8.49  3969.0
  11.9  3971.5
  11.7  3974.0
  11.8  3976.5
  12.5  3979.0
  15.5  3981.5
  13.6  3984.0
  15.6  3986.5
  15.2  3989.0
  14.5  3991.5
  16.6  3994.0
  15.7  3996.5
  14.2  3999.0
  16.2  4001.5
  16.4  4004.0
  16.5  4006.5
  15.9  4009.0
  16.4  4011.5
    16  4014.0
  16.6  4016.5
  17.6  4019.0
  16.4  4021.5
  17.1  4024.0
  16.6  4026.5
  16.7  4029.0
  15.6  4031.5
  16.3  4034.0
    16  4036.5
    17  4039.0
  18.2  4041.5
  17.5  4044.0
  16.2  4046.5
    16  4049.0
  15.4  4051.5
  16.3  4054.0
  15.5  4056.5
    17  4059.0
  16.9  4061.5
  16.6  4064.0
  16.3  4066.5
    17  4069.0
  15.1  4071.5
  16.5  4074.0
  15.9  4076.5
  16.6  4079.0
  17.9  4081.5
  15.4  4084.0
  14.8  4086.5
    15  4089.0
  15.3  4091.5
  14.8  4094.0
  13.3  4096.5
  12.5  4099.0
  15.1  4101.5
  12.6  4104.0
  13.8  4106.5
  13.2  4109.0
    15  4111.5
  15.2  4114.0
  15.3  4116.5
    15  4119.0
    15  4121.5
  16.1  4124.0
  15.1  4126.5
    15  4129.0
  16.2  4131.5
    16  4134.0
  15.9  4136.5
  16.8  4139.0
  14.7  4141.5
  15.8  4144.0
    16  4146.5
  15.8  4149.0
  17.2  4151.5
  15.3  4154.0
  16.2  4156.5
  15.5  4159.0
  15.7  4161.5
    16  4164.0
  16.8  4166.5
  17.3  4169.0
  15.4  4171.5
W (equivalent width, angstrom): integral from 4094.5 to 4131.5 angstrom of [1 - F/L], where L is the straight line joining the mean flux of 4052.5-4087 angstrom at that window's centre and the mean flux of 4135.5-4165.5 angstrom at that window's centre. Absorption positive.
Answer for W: 3.63 angstrom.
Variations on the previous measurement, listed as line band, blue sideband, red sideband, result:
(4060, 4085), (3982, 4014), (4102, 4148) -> -1.8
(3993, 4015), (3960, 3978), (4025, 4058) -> -3.9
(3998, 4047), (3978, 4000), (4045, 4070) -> -2.9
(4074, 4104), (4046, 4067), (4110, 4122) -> 1.0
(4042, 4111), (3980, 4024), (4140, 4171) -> 1.7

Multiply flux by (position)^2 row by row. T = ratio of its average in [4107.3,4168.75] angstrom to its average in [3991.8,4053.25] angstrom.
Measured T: 1.01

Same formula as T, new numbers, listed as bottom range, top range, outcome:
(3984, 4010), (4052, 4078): 1.08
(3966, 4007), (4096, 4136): 1.13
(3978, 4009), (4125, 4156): 1.11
